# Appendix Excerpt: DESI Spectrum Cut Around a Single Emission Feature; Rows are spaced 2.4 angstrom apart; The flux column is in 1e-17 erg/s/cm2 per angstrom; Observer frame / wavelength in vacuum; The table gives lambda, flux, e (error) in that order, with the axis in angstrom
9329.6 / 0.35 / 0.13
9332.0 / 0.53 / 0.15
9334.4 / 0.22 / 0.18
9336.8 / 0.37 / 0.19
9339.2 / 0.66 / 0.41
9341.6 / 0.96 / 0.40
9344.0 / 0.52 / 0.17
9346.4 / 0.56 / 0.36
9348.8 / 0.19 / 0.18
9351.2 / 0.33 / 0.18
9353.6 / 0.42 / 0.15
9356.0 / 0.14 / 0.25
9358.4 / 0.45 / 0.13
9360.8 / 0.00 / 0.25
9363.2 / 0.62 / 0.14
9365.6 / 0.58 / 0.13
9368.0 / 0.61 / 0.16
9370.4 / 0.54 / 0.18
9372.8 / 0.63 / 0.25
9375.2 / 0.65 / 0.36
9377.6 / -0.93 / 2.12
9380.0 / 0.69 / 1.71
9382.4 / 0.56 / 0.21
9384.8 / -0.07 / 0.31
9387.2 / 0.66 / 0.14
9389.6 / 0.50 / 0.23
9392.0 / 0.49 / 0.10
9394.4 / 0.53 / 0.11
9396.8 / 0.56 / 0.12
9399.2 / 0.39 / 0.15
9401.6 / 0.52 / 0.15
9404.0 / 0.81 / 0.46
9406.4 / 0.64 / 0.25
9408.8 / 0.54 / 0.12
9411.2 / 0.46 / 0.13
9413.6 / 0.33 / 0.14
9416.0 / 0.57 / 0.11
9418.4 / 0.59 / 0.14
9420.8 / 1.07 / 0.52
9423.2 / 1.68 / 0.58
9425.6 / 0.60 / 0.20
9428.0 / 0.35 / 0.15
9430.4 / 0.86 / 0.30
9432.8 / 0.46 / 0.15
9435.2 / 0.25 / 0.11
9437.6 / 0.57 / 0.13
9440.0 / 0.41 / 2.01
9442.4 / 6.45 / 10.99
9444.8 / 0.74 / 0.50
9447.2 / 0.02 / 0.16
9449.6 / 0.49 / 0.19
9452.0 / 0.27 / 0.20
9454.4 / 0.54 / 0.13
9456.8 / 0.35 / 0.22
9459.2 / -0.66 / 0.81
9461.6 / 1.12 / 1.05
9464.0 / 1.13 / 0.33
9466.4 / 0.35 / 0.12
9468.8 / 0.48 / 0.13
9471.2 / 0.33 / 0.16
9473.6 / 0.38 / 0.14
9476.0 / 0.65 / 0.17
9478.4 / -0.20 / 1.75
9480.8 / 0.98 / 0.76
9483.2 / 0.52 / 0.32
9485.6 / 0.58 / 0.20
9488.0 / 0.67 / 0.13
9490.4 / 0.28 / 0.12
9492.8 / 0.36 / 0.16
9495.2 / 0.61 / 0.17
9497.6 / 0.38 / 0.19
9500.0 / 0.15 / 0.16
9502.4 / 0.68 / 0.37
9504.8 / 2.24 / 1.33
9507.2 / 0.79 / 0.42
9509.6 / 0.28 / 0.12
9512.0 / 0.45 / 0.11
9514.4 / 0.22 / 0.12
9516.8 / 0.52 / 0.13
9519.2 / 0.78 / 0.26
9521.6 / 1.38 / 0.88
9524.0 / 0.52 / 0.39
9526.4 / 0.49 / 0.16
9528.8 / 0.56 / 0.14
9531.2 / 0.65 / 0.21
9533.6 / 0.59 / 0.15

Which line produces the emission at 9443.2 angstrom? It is H-beta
